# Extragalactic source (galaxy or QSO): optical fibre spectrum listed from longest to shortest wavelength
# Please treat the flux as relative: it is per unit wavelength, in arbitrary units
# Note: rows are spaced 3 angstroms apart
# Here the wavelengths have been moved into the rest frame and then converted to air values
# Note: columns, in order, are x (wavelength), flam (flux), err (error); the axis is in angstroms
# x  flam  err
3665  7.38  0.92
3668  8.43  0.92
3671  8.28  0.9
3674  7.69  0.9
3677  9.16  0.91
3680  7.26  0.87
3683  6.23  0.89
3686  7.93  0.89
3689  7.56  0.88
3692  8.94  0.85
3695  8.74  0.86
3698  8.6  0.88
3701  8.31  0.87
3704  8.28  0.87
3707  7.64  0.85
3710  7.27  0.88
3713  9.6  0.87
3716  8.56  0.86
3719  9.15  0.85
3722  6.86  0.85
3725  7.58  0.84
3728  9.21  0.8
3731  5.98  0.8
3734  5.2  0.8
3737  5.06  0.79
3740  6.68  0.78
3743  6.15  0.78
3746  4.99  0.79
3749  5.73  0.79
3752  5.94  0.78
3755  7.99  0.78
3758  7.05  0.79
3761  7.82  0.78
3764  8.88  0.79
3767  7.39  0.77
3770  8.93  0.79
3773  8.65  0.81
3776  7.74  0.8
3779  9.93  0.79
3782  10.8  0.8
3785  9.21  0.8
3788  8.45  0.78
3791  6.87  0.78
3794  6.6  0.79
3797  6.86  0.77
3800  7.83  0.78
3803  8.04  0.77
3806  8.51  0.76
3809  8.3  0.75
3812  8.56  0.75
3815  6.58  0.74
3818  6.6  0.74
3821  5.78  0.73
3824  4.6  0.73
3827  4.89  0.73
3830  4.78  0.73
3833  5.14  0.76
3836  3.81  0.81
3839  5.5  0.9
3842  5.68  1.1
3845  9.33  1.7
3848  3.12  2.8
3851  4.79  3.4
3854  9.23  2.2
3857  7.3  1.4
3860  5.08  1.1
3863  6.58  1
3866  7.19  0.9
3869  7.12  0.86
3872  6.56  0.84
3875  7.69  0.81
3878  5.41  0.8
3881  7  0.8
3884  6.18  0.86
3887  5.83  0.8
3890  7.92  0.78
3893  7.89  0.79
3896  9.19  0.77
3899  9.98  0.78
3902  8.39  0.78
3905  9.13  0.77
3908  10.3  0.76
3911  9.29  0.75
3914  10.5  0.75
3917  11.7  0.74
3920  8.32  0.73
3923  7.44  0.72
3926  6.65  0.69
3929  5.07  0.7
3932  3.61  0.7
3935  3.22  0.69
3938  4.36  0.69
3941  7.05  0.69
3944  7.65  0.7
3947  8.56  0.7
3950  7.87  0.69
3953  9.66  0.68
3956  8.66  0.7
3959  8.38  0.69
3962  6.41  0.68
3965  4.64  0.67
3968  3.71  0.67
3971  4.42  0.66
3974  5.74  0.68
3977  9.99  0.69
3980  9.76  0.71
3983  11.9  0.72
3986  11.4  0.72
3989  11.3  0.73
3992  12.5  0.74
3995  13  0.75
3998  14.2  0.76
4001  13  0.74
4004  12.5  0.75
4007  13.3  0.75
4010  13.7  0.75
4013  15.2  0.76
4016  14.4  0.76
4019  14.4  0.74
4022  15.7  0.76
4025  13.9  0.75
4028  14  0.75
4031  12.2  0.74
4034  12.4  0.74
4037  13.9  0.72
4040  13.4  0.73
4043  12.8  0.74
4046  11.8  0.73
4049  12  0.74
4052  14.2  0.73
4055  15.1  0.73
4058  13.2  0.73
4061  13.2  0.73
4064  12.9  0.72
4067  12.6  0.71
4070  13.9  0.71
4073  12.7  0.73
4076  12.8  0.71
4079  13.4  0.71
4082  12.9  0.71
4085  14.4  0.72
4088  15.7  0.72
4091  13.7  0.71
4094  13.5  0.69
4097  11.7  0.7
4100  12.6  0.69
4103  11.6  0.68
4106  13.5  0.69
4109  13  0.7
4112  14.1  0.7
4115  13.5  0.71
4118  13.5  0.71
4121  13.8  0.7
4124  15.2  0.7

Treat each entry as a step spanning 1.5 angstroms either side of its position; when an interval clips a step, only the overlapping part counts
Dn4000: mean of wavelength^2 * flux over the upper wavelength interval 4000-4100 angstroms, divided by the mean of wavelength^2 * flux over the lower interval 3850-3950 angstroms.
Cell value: 1.97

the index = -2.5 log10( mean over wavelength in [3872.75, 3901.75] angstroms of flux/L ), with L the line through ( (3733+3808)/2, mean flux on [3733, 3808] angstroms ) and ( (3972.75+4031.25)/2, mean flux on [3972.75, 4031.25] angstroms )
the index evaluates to 0.33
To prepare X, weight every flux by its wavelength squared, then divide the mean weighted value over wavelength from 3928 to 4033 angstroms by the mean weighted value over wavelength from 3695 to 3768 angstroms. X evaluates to 1.54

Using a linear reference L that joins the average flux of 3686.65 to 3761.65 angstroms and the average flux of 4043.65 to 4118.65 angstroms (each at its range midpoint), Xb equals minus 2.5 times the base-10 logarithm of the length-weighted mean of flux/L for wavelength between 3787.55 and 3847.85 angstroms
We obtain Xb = 0.34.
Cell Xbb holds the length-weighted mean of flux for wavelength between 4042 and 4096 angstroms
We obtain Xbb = 13.4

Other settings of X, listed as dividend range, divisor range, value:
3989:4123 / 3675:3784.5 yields 2.05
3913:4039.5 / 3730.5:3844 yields 1.58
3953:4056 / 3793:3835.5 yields 1.94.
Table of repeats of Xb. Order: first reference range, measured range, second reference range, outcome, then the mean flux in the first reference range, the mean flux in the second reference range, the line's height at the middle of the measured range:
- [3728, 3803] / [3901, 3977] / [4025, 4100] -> 0.42 mag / 7.41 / 13.3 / 10.8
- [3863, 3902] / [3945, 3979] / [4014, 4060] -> 0.42 mag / 7.34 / 13.6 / 10.5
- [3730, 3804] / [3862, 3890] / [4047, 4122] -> 0.37 mag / 7.4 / 13.3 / 9.43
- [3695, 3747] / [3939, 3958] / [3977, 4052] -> 0.40 mag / 7.42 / 13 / 11.7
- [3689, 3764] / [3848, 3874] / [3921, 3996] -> 0.16 mag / 7.42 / 7.69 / 7.58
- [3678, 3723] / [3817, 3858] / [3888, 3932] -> 0.41 mag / 8.09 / 8.49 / 8.35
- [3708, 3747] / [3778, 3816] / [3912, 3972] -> -0.16 mag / 7.13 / 6.93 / 7.07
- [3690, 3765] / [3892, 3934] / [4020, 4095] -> 0.28 mag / 7.44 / 13.5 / 10.8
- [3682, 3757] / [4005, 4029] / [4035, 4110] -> -0.16 mag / 7.37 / 13.2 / 12.3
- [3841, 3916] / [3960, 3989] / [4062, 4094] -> 0.32 mag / 7.51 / 13.5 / 10.4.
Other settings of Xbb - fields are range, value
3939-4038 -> 10.7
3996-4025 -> 14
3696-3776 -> 7.46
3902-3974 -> 7.24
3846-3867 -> 6.24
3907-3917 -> 10.3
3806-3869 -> 6.22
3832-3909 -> 6.96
